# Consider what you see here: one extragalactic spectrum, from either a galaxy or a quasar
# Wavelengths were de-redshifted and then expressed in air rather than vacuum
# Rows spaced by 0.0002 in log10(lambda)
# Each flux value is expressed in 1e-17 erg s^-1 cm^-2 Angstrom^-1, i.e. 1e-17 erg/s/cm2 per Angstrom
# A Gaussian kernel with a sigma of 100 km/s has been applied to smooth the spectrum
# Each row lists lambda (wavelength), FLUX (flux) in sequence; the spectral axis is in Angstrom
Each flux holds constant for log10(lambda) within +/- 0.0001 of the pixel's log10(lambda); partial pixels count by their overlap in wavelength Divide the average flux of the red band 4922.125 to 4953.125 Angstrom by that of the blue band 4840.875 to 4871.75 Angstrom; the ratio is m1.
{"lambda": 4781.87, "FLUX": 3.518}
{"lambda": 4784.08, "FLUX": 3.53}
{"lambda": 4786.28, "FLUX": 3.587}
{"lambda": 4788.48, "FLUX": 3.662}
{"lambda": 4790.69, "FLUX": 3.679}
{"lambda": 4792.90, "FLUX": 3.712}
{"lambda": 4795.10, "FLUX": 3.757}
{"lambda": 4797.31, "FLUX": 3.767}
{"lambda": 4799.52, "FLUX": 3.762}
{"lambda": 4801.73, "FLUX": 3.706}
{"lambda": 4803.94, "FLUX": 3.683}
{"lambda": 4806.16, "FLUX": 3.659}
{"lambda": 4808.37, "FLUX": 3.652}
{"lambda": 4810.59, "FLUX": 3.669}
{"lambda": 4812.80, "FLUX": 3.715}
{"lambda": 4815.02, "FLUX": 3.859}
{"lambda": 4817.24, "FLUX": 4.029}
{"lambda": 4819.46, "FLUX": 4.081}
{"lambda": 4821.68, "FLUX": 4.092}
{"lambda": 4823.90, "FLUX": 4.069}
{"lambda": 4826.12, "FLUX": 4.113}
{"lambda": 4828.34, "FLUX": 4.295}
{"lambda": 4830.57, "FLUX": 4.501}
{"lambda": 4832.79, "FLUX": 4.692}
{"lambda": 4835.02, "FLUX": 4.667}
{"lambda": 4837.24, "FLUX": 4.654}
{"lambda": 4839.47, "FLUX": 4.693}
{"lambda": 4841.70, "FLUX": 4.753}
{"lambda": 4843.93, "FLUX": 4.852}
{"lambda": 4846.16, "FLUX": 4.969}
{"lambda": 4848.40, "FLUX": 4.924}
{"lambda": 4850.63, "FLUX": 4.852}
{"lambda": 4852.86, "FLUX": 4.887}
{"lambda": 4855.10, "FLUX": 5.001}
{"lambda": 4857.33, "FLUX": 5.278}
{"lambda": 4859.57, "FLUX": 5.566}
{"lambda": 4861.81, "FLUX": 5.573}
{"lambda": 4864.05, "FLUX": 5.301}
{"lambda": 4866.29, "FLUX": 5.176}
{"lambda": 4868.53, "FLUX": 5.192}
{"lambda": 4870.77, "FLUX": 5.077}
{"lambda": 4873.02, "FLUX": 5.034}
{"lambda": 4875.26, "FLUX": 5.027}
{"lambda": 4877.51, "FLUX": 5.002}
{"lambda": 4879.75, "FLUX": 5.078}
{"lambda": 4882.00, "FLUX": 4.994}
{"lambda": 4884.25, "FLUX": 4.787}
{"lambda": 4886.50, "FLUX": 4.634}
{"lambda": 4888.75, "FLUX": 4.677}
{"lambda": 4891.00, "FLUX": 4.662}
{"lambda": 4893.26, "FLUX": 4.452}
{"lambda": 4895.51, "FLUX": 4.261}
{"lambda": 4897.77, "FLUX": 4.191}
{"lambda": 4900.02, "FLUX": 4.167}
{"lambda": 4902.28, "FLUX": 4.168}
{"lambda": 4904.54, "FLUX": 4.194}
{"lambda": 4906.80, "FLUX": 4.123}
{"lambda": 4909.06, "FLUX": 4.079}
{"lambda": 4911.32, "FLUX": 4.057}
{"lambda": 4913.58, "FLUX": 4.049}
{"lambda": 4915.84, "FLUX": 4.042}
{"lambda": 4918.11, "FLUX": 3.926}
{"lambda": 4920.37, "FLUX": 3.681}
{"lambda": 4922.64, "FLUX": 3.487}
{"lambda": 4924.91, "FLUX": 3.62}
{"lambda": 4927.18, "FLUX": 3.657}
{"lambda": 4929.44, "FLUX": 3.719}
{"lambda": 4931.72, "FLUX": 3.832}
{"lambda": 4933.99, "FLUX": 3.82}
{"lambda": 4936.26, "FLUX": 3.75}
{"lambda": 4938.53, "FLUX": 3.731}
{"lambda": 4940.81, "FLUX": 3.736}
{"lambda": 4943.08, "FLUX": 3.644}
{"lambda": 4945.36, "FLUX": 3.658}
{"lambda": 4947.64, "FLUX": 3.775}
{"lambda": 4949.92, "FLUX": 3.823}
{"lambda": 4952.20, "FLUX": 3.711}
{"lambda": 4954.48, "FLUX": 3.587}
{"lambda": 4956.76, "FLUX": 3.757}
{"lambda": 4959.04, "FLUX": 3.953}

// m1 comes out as 0.73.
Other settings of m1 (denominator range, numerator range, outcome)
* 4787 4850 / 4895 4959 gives 0.93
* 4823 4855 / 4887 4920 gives 0.91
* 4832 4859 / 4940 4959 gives 0.77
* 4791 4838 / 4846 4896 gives 1.25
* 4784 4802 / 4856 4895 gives 1.36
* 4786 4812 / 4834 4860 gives 1.33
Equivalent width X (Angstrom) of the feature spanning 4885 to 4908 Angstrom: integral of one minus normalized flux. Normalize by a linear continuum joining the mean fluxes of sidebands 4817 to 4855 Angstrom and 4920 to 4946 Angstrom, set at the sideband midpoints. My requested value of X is -1.9 Angstrom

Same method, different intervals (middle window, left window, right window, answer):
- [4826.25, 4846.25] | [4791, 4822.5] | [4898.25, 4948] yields -4.3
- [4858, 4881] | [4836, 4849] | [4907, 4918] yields -3.5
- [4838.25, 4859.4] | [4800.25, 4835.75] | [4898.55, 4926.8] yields -5.0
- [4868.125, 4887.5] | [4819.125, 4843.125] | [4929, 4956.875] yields -3.9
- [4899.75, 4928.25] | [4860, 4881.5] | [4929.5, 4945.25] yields 2.1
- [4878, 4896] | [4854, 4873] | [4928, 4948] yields 0.2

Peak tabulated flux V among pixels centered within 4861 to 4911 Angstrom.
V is 5.573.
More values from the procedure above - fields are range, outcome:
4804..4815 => 3.715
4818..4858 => 5.278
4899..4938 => 4.194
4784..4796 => 3.757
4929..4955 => 3.832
